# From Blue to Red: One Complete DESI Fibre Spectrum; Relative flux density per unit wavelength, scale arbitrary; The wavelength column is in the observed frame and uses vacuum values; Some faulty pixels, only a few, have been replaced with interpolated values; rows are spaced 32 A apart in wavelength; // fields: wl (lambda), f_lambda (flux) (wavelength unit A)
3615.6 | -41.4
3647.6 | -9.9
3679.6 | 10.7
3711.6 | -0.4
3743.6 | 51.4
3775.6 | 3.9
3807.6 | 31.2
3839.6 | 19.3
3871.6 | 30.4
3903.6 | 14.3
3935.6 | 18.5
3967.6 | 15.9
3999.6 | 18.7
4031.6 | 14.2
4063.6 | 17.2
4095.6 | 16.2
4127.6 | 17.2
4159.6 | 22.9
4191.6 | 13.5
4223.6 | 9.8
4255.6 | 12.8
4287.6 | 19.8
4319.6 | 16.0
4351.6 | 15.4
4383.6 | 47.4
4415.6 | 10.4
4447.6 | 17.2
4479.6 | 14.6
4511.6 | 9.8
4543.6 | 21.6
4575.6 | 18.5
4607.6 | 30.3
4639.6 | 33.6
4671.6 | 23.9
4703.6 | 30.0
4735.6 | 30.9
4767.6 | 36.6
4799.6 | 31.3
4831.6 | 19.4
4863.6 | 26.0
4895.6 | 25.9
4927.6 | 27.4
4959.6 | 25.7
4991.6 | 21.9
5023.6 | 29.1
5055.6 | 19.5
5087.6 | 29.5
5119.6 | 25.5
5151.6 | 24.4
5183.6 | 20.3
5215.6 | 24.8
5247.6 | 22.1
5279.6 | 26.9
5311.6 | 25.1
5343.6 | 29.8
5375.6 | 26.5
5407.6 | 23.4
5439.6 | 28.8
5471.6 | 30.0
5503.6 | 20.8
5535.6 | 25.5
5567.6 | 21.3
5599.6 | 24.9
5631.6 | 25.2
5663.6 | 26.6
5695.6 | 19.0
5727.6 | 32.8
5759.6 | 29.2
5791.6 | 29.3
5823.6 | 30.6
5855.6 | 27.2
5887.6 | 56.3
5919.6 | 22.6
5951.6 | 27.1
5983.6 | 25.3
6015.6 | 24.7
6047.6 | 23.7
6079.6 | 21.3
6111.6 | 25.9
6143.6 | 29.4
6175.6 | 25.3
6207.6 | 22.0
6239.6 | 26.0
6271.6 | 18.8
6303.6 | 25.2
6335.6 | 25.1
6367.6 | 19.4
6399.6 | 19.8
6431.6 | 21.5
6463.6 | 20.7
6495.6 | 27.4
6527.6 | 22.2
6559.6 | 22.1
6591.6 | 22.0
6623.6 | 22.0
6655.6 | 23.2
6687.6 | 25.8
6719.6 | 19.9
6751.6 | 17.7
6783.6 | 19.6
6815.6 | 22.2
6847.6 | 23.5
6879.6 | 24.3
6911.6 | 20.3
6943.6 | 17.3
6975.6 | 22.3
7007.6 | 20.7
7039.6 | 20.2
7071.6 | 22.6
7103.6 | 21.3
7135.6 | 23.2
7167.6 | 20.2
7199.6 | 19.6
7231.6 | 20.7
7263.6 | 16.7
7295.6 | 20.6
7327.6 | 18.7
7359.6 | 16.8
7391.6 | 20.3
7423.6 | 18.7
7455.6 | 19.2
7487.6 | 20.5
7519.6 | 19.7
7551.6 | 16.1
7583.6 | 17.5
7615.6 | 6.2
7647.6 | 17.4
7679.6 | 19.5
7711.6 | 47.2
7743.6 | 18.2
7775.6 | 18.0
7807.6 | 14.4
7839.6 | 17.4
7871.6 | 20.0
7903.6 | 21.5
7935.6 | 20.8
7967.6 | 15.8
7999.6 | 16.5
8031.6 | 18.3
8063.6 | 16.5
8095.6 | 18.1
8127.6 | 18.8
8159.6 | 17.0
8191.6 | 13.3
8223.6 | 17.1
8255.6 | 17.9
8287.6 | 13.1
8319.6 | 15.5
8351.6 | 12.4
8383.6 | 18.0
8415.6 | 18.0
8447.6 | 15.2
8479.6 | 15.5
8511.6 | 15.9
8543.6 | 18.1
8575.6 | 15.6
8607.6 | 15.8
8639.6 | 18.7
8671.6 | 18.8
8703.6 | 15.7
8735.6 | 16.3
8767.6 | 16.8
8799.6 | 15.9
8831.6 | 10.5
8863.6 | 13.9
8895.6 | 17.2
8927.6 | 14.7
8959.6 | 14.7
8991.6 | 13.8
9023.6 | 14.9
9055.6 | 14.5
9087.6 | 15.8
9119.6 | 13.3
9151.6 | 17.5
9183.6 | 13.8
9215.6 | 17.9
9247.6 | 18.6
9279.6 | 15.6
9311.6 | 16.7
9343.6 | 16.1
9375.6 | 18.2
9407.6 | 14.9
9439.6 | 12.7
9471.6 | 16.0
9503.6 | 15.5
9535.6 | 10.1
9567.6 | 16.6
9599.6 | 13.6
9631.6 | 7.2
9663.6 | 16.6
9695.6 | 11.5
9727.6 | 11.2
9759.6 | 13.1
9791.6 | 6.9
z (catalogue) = 0.18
